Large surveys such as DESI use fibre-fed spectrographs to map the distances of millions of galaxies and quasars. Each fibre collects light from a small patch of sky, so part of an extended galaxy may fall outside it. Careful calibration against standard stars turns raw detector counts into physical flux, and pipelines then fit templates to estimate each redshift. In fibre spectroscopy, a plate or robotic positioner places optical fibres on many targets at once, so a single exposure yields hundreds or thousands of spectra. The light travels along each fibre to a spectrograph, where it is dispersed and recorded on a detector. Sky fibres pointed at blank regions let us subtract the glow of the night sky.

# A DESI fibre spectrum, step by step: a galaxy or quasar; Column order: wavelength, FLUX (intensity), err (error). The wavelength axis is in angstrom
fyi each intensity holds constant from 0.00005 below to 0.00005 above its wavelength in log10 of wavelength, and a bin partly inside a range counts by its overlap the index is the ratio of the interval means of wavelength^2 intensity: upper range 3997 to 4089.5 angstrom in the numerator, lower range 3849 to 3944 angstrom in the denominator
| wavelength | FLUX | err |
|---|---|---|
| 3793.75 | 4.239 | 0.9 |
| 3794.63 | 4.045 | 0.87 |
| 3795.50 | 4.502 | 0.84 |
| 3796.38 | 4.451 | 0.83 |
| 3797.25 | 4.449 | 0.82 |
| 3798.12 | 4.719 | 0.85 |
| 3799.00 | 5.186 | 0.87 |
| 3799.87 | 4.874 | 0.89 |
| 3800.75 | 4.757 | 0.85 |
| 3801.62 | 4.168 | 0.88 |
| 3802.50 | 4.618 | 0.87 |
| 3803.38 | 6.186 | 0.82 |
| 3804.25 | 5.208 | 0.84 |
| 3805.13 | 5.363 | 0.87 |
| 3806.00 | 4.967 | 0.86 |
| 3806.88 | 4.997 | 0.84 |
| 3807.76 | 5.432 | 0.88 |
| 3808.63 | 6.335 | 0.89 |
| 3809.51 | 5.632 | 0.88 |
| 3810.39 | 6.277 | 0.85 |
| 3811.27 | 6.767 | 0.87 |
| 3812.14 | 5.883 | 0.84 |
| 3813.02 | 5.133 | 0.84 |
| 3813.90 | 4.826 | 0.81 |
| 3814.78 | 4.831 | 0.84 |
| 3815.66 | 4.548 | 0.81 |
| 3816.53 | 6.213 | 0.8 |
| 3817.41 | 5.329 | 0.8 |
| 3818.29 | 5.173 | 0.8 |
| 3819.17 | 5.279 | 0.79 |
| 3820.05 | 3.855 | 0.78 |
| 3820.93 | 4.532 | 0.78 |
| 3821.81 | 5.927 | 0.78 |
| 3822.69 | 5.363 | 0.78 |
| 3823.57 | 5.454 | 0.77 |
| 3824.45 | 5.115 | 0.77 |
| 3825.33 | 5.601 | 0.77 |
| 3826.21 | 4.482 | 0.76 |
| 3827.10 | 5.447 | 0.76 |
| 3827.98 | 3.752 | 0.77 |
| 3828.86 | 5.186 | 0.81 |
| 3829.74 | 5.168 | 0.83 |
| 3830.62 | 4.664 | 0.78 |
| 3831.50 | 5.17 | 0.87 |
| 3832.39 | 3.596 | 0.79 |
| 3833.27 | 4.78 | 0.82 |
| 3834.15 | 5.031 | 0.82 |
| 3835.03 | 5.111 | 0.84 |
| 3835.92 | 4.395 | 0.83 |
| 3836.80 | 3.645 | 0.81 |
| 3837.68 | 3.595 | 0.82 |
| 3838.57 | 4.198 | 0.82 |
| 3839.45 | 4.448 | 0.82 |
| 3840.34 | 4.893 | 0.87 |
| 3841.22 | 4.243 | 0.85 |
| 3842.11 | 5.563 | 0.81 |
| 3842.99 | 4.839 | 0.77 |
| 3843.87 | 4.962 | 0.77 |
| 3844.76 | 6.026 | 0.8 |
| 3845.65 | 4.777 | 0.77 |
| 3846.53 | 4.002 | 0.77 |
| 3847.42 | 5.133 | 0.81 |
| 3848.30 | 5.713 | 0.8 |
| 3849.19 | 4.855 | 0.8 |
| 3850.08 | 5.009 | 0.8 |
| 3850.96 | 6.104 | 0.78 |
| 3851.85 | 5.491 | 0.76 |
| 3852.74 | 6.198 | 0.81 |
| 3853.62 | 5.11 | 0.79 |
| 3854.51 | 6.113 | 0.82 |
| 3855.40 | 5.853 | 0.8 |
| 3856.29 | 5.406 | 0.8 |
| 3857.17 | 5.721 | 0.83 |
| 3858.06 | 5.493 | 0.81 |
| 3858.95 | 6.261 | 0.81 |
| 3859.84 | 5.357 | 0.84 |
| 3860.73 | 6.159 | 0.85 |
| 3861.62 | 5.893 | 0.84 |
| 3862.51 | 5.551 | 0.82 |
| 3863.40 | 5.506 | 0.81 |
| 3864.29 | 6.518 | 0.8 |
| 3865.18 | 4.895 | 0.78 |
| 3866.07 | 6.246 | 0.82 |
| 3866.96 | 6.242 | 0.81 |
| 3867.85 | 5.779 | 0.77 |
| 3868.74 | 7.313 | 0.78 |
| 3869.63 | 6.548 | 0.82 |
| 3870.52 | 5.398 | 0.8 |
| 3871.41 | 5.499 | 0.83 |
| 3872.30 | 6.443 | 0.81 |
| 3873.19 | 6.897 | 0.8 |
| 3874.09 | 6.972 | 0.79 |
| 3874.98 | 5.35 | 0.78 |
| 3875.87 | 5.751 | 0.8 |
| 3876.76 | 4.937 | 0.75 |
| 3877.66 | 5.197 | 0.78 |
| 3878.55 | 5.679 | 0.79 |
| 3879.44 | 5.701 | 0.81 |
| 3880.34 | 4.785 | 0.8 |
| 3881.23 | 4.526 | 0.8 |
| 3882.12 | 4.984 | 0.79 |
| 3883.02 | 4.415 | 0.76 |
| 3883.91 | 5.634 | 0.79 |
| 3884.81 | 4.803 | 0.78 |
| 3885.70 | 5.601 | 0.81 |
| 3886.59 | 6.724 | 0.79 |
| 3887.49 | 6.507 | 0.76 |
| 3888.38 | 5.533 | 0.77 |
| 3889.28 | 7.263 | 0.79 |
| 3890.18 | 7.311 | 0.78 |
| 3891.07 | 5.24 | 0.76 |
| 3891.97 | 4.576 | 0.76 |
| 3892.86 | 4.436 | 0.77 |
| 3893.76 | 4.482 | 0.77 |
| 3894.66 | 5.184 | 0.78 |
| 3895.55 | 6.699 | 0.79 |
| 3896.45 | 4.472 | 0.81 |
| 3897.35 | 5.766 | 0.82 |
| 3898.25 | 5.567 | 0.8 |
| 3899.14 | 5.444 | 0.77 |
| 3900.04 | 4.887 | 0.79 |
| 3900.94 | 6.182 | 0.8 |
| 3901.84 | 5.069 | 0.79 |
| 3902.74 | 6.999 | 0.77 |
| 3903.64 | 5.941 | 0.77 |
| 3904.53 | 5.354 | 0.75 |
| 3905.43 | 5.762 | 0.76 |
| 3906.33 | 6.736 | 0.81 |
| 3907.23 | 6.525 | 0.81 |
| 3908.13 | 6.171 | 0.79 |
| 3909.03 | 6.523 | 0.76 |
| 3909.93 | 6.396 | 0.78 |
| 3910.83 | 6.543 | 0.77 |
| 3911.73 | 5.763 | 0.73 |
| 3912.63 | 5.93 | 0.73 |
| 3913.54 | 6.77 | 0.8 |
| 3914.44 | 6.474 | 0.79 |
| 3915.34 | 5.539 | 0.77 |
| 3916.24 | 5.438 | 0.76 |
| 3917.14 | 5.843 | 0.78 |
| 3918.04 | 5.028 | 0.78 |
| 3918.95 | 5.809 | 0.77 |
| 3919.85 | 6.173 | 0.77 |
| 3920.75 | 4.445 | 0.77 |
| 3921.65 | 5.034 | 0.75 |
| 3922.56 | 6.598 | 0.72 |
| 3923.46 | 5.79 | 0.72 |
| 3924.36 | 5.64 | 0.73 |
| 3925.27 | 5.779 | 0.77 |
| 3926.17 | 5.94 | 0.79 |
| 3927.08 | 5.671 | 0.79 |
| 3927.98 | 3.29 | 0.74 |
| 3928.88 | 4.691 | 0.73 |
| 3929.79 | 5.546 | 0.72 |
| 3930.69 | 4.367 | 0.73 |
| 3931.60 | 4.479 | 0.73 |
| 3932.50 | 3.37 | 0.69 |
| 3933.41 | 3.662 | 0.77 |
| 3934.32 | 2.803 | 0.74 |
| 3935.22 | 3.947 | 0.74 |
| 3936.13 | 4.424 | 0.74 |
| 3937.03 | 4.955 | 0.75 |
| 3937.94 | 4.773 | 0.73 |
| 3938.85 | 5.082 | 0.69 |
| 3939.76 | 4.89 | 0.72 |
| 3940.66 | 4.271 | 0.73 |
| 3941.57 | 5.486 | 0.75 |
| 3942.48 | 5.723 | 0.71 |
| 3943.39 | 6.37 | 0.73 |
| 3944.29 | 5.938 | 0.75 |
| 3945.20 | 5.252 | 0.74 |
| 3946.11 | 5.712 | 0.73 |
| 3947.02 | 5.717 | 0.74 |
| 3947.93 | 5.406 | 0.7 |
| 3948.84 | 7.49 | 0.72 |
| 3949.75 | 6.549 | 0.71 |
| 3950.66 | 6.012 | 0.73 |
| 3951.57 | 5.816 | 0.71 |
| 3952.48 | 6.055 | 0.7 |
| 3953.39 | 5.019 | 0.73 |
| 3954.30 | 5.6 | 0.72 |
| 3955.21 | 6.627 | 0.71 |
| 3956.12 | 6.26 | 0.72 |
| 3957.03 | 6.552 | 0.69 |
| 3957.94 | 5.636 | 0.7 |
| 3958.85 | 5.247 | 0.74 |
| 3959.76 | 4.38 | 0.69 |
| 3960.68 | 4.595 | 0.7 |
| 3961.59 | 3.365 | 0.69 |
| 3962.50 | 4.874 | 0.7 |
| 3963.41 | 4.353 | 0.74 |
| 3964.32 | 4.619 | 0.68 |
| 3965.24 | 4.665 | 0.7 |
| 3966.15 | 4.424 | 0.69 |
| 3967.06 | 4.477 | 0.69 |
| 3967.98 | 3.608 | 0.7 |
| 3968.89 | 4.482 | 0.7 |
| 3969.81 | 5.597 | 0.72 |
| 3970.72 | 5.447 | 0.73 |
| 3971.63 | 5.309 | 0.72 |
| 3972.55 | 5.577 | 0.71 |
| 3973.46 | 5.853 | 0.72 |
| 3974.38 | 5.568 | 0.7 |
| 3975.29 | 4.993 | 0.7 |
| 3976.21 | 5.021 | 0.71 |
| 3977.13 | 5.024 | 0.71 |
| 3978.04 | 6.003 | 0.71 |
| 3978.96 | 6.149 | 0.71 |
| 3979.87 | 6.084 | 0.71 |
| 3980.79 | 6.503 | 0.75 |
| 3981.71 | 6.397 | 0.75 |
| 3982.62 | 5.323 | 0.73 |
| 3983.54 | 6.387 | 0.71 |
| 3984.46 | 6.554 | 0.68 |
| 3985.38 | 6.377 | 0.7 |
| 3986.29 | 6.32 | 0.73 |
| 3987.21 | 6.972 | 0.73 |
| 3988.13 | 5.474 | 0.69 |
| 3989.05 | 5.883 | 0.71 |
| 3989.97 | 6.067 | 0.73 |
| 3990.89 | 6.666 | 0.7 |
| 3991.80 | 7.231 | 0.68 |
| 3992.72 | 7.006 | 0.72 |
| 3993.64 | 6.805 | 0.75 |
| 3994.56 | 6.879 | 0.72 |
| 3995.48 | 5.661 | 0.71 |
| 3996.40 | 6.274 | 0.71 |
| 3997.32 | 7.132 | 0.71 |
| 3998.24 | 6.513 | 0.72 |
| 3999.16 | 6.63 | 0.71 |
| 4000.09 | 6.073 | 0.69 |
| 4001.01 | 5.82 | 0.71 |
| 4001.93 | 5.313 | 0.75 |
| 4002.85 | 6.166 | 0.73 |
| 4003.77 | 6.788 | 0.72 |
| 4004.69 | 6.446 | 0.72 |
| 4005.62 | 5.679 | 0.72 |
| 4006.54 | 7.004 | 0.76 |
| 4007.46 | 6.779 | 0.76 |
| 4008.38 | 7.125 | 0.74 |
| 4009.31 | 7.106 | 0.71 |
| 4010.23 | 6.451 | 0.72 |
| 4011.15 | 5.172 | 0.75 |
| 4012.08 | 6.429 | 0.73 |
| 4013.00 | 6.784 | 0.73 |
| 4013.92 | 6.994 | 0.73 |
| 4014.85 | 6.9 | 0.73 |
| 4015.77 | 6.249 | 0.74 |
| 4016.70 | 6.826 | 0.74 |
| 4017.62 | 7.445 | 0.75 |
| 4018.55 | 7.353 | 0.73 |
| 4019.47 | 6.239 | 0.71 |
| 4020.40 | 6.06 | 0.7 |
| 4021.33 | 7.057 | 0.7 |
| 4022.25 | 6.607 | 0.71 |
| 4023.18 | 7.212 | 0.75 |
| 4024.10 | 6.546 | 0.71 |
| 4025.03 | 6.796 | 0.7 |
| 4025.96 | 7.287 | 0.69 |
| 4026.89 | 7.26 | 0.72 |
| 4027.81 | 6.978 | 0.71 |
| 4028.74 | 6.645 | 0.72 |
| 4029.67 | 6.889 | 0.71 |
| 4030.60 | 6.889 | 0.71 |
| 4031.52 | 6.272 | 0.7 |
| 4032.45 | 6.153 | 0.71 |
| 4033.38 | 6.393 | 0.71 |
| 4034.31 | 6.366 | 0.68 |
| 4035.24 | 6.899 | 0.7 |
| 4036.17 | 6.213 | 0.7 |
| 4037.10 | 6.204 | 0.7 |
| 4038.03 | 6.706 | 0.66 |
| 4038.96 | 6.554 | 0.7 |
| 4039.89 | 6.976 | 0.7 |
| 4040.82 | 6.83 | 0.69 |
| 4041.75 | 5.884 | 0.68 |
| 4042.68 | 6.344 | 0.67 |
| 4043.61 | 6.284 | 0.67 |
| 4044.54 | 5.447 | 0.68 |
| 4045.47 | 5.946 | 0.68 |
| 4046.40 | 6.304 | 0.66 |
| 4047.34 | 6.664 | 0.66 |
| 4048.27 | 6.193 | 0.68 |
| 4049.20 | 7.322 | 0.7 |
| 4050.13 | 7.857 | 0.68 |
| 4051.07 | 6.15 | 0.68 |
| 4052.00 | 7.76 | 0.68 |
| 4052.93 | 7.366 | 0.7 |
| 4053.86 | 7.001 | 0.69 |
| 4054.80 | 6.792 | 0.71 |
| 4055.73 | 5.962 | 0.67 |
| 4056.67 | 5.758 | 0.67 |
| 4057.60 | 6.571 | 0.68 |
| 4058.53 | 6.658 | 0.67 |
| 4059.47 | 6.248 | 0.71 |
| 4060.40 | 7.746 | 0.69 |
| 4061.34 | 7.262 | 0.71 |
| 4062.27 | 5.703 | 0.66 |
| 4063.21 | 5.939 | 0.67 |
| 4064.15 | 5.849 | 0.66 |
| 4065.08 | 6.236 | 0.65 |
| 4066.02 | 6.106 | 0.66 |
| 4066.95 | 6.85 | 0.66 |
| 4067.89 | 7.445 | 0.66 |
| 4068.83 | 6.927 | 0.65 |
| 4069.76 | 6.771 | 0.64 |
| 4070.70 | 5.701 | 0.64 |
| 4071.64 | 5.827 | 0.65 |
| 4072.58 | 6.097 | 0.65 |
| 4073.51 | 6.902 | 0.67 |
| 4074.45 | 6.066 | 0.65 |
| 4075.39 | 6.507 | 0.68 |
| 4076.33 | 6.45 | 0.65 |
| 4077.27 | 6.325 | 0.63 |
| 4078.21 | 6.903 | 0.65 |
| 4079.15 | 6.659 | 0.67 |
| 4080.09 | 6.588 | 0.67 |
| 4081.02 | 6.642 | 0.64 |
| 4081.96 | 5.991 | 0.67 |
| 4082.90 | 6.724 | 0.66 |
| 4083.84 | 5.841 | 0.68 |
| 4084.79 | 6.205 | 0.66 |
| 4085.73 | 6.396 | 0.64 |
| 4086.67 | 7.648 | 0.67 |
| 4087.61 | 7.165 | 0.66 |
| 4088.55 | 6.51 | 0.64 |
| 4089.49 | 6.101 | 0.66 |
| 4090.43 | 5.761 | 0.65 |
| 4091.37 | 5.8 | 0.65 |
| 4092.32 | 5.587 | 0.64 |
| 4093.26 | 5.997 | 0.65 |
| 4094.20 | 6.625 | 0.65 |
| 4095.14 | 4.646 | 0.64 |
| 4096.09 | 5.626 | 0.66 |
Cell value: 1.27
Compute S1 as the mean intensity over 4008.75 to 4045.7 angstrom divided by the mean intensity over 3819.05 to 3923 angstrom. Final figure 1.20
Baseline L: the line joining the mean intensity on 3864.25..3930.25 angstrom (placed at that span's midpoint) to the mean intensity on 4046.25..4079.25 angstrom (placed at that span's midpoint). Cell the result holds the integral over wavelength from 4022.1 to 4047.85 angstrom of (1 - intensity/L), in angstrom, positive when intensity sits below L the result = -0.5 angstrom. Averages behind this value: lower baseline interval 5.72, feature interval 6.55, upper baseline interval 6.58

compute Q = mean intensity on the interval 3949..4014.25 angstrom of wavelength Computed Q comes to 5.88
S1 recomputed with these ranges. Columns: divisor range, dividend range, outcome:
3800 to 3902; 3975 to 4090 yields 1.21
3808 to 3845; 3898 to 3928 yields 1.16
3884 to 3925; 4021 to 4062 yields 1.15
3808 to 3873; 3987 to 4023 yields 1.22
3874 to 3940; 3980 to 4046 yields 1.20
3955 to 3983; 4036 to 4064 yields 1.25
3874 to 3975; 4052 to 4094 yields 1.19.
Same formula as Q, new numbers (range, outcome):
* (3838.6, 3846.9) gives 4.84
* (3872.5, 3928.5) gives 5.69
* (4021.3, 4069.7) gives 6.62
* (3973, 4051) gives 6.44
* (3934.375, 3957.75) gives 5.55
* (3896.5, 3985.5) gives 5.45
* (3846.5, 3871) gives 5.74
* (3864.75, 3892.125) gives 5.78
